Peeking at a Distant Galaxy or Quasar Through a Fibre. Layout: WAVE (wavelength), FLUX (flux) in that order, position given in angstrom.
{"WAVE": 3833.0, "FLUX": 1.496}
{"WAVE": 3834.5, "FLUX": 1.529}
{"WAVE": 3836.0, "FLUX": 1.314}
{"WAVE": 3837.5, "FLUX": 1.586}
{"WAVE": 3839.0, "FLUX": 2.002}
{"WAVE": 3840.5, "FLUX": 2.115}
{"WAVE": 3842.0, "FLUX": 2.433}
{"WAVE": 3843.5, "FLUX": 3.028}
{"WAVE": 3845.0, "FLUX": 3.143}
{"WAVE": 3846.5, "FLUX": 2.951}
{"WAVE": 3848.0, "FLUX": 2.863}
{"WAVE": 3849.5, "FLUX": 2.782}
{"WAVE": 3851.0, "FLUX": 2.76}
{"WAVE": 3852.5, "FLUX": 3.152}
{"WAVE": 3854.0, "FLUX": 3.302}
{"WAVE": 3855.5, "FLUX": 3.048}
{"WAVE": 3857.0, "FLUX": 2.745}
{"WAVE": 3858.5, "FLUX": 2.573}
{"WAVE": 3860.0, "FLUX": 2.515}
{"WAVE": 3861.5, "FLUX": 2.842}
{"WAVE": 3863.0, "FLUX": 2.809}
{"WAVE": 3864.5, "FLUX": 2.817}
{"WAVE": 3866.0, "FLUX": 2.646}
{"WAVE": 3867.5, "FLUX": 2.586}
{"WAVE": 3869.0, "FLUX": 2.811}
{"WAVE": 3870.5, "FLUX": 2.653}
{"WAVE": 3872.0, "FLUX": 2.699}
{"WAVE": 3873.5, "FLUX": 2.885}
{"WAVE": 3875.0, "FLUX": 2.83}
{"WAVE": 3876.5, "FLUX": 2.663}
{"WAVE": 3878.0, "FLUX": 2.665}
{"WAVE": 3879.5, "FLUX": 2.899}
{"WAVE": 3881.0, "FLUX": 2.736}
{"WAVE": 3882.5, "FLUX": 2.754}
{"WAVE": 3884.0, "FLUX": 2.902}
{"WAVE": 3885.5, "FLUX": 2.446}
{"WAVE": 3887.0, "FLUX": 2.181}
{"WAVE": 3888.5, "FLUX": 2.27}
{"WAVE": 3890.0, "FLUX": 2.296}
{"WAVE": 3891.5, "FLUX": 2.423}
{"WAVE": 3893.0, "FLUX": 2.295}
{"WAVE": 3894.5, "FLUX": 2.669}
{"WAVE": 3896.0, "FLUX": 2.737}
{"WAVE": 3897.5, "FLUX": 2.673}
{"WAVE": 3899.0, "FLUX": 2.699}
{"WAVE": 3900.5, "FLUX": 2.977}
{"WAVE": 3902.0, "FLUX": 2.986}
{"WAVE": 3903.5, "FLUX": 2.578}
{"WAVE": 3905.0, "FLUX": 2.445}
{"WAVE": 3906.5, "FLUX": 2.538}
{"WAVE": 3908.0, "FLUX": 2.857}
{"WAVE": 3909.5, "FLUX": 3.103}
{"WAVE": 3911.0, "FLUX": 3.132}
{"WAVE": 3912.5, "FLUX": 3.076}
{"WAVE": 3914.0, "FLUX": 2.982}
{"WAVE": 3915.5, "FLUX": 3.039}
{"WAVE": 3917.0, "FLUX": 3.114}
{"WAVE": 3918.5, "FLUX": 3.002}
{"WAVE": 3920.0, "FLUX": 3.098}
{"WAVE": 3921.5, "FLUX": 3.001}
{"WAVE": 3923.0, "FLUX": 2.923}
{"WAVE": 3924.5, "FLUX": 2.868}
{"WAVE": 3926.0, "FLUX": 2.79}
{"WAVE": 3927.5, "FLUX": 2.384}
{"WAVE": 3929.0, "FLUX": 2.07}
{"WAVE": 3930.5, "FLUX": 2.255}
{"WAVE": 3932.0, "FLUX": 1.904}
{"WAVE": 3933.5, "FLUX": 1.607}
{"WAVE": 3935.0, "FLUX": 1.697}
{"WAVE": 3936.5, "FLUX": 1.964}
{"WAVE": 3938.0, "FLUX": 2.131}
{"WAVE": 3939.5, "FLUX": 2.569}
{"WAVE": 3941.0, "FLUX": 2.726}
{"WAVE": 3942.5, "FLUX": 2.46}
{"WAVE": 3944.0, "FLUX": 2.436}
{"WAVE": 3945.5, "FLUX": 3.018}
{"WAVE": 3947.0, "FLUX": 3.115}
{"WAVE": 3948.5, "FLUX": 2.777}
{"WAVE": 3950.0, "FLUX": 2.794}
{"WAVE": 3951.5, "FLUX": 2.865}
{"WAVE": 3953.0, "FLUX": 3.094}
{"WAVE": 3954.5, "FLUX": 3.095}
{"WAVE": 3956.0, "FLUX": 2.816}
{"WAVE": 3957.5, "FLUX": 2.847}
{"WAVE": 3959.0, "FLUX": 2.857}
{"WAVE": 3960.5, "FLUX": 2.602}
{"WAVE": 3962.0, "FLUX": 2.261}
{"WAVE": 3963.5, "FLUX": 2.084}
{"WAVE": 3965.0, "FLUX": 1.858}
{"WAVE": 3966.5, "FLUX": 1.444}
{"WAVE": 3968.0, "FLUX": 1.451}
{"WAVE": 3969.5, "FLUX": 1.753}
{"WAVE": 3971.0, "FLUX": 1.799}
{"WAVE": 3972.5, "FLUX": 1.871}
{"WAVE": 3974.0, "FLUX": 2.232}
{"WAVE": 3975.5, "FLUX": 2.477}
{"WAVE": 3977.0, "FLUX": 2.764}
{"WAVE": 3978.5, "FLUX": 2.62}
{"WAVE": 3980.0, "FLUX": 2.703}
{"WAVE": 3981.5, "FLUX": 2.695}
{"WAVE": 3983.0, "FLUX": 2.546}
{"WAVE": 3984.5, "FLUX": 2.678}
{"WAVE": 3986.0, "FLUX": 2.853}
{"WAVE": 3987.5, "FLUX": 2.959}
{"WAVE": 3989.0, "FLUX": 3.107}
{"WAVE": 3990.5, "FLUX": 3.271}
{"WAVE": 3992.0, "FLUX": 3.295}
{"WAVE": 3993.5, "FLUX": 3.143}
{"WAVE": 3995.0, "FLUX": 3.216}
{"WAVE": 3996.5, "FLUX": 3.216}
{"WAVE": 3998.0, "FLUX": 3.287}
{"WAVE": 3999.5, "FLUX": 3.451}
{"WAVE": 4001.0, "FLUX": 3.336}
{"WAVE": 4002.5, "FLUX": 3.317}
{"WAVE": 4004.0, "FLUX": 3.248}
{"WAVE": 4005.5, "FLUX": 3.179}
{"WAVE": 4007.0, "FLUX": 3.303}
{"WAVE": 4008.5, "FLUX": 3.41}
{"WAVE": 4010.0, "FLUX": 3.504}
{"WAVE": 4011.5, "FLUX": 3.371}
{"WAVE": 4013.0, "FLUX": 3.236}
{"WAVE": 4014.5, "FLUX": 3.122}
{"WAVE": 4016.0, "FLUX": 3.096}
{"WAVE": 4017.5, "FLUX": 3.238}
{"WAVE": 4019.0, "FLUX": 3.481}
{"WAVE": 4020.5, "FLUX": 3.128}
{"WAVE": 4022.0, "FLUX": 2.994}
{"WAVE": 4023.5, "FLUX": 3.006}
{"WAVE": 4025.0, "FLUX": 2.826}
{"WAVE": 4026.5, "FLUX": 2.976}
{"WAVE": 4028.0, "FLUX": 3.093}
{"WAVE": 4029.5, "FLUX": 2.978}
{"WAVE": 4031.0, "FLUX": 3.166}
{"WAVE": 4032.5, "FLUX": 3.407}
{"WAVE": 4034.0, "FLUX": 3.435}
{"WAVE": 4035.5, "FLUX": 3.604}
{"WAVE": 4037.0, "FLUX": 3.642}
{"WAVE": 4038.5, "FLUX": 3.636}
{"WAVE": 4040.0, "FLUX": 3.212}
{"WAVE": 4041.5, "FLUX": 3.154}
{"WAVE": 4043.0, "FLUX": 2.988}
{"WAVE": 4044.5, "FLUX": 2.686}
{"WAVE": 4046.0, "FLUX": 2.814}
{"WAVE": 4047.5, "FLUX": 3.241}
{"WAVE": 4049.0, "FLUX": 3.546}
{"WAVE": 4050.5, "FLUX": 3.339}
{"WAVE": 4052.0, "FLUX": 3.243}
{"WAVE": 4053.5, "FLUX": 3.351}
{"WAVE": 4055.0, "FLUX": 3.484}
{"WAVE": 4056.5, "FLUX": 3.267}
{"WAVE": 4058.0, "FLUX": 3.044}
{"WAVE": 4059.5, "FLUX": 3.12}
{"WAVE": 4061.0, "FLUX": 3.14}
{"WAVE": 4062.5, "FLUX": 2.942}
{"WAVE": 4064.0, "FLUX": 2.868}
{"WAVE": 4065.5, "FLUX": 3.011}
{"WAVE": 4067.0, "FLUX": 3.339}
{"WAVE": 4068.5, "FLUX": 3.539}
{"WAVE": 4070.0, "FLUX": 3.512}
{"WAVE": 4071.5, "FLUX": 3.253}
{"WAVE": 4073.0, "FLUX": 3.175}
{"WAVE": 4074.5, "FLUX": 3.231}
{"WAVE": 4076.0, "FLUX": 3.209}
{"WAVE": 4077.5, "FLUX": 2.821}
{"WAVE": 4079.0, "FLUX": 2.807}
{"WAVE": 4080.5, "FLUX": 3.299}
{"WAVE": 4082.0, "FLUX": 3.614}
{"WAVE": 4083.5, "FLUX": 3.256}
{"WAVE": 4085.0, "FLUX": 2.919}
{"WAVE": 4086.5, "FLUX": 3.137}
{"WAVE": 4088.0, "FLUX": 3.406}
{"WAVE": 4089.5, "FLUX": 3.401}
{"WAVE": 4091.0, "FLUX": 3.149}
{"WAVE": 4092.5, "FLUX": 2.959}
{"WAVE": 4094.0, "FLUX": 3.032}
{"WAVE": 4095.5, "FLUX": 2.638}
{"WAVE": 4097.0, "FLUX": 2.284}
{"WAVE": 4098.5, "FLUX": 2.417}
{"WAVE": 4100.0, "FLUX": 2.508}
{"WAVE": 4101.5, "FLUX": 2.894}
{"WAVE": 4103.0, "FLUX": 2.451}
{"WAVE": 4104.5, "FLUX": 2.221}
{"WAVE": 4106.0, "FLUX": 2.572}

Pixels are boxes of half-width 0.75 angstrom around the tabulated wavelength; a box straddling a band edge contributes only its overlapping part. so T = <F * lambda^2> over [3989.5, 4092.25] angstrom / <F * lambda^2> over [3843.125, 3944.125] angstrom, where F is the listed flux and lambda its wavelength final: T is 1.3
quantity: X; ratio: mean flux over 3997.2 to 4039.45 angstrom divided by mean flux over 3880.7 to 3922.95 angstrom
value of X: 1.2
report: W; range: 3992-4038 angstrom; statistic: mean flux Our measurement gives 3.25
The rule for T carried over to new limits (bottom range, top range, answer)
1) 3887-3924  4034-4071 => 1.26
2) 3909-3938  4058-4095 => 1.31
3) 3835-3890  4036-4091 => 1.35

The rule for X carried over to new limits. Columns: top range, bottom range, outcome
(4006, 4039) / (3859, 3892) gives 1.23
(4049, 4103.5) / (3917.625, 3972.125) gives 1.26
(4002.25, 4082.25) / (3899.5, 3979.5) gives 1.26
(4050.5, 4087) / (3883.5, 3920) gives 1.17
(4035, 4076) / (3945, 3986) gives 1.30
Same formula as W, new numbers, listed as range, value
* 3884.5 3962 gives 2.65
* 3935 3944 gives 2.32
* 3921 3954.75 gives 2.53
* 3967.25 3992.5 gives 2.53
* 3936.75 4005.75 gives 2.69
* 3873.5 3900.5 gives 2.61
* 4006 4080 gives 3.2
